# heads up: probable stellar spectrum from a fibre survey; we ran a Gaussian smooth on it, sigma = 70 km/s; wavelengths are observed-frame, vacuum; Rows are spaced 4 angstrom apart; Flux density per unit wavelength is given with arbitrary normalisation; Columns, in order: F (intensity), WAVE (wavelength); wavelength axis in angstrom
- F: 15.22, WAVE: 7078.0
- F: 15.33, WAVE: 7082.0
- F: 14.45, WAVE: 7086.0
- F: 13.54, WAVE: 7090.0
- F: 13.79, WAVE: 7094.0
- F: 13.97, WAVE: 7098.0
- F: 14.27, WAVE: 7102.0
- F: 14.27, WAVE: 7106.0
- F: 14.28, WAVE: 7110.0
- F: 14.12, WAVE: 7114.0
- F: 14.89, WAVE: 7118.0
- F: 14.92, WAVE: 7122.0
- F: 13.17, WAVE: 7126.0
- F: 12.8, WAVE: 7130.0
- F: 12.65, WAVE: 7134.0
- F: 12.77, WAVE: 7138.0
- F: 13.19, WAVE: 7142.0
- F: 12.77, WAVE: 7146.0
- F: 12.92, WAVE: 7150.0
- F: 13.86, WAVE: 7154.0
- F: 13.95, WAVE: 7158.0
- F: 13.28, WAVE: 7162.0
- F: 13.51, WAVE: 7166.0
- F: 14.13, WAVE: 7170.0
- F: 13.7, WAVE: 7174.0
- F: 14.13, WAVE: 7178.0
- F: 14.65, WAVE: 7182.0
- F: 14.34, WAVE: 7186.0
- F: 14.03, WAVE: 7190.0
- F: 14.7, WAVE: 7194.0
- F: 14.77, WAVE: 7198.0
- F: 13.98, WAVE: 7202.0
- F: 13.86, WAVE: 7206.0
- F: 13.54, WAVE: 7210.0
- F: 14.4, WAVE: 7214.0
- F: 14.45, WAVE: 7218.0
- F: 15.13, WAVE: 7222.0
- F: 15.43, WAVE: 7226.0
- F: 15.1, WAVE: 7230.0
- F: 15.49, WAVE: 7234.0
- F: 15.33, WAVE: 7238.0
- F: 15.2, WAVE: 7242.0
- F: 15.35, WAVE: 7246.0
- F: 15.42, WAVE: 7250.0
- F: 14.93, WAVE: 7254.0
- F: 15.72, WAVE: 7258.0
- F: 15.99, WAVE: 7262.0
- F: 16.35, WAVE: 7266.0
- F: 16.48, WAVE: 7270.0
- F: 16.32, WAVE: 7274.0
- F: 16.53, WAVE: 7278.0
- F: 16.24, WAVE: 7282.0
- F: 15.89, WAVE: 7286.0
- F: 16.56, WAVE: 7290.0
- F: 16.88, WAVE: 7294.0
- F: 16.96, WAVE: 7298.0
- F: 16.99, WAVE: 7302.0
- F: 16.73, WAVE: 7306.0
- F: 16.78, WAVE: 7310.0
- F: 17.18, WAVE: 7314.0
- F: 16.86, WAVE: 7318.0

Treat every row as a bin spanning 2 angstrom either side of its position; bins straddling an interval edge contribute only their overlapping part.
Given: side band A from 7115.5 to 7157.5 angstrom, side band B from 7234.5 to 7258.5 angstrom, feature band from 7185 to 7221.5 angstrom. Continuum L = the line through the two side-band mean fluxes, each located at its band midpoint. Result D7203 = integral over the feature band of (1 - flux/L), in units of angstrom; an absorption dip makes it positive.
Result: 0.8 angstrom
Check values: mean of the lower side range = 13.4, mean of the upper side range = 15.3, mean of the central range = 14.3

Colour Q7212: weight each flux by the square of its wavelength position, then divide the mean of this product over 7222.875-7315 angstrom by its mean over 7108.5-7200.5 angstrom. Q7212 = 1.20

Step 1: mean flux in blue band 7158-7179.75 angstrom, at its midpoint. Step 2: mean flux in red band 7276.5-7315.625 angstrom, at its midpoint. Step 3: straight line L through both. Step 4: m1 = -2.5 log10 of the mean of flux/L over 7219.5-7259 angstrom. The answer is 0.01 mag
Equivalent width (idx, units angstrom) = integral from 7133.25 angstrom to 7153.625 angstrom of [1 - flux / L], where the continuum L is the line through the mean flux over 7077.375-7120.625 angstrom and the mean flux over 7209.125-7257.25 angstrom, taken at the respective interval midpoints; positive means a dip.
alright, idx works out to 2.3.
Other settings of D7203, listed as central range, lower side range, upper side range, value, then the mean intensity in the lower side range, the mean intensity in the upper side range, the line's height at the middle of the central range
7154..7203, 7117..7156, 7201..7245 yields -0.2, 13.4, 14.8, 14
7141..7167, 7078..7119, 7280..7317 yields 2.8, 14.3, 16.7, 15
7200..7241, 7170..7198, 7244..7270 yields 0.9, 14.3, 15.7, 15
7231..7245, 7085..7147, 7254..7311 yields 0.3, 13.7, 16.4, 15.7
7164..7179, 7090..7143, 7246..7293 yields 0.8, 13.8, 16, 14.6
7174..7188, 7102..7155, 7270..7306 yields 0.3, 13.6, 16.6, 14.6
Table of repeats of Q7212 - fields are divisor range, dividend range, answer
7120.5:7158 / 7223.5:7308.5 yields 1.25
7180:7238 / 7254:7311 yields 1.15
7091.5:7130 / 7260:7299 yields 1.22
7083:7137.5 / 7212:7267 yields 1.14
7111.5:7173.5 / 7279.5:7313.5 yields 1.28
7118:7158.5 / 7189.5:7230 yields 1.11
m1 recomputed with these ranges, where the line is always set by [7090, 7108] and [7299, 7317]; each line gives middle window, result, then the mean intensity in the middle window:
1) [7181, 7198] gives 0.060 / 14.5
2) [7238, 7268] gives 0.041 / 15.6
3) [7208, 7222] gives 0.099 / 14.3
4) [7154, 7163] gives 0.086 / 13.7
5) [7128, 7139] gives 0.140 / 12.7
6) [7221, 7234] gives 0.037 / 15.3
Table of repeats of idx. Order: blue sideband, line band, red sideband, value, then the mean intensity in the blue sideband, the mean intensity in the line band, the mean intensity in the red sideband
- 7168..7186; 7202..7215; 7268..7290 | 0.8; 14.2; 13.9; 16.3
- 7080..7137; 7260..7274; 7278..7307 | 0.0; 14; 16.3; 16.6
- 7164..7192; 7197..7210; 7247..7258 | 0.4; 14.1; 14.1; 15.3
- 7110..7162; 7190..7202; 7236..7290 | 0.1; 13.5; 14.5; 15.9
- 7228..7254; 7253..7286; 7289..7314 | -0.1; 15.3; 16.1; 16.9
